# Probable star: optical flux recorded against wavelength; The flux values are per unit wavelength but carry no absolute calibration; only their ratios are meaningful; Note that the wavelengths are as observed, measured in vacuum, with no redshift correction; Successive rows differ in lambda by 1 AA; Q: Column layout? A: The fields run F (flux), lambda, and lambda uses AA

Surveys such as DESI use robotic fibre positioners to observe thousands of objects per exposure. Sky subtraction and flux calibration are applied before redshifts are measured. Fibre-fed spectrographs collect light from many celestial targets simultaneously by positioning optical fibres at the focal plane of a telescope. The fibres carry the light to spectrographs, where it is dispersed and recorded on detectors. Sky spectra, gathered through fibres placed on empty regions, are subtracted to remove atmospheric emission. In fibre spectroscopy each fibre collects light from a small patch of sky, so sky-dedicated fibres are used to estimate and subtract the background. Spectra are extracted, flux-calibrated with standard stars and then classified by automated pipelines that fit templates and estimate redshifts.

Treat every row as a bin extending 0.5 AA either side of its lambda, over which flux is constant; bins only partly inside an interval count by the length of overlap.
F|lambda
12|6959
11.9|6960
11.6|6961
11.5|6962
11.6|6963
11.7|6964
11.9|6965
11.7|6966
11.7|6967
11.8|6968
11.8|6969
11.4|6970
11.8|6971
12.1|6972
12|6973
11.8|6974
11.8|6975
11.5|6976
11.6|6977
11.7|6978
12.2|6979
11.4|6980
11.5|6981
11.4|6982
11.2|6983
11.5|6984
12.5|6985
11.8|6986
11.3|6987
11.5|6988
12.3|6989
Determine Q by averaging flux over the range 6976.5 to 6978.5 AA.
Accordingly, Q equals 11.6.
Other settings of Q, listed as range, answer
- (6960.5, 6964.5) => 11.6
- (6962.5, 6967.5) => 11.7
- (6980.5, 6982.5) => 11.4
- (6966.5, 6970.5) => 11.7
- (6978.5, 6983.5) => 11.5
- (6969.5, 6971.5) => 11.6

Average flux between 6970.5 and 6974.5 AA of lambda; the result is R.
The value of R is 11.9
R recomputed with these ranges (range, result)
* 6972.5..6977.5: 11.7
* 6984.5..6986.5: 12.2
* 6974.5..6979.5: 11.8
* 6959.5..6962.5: 11.7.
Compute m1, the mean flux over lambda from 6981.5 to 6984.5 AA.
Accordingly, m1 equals 11.4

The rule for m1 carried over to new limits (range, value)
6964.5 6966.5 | 11.8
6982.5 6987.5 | 11.7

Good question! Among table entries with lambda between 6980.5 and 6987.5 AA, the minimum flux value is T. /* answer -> 11.2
